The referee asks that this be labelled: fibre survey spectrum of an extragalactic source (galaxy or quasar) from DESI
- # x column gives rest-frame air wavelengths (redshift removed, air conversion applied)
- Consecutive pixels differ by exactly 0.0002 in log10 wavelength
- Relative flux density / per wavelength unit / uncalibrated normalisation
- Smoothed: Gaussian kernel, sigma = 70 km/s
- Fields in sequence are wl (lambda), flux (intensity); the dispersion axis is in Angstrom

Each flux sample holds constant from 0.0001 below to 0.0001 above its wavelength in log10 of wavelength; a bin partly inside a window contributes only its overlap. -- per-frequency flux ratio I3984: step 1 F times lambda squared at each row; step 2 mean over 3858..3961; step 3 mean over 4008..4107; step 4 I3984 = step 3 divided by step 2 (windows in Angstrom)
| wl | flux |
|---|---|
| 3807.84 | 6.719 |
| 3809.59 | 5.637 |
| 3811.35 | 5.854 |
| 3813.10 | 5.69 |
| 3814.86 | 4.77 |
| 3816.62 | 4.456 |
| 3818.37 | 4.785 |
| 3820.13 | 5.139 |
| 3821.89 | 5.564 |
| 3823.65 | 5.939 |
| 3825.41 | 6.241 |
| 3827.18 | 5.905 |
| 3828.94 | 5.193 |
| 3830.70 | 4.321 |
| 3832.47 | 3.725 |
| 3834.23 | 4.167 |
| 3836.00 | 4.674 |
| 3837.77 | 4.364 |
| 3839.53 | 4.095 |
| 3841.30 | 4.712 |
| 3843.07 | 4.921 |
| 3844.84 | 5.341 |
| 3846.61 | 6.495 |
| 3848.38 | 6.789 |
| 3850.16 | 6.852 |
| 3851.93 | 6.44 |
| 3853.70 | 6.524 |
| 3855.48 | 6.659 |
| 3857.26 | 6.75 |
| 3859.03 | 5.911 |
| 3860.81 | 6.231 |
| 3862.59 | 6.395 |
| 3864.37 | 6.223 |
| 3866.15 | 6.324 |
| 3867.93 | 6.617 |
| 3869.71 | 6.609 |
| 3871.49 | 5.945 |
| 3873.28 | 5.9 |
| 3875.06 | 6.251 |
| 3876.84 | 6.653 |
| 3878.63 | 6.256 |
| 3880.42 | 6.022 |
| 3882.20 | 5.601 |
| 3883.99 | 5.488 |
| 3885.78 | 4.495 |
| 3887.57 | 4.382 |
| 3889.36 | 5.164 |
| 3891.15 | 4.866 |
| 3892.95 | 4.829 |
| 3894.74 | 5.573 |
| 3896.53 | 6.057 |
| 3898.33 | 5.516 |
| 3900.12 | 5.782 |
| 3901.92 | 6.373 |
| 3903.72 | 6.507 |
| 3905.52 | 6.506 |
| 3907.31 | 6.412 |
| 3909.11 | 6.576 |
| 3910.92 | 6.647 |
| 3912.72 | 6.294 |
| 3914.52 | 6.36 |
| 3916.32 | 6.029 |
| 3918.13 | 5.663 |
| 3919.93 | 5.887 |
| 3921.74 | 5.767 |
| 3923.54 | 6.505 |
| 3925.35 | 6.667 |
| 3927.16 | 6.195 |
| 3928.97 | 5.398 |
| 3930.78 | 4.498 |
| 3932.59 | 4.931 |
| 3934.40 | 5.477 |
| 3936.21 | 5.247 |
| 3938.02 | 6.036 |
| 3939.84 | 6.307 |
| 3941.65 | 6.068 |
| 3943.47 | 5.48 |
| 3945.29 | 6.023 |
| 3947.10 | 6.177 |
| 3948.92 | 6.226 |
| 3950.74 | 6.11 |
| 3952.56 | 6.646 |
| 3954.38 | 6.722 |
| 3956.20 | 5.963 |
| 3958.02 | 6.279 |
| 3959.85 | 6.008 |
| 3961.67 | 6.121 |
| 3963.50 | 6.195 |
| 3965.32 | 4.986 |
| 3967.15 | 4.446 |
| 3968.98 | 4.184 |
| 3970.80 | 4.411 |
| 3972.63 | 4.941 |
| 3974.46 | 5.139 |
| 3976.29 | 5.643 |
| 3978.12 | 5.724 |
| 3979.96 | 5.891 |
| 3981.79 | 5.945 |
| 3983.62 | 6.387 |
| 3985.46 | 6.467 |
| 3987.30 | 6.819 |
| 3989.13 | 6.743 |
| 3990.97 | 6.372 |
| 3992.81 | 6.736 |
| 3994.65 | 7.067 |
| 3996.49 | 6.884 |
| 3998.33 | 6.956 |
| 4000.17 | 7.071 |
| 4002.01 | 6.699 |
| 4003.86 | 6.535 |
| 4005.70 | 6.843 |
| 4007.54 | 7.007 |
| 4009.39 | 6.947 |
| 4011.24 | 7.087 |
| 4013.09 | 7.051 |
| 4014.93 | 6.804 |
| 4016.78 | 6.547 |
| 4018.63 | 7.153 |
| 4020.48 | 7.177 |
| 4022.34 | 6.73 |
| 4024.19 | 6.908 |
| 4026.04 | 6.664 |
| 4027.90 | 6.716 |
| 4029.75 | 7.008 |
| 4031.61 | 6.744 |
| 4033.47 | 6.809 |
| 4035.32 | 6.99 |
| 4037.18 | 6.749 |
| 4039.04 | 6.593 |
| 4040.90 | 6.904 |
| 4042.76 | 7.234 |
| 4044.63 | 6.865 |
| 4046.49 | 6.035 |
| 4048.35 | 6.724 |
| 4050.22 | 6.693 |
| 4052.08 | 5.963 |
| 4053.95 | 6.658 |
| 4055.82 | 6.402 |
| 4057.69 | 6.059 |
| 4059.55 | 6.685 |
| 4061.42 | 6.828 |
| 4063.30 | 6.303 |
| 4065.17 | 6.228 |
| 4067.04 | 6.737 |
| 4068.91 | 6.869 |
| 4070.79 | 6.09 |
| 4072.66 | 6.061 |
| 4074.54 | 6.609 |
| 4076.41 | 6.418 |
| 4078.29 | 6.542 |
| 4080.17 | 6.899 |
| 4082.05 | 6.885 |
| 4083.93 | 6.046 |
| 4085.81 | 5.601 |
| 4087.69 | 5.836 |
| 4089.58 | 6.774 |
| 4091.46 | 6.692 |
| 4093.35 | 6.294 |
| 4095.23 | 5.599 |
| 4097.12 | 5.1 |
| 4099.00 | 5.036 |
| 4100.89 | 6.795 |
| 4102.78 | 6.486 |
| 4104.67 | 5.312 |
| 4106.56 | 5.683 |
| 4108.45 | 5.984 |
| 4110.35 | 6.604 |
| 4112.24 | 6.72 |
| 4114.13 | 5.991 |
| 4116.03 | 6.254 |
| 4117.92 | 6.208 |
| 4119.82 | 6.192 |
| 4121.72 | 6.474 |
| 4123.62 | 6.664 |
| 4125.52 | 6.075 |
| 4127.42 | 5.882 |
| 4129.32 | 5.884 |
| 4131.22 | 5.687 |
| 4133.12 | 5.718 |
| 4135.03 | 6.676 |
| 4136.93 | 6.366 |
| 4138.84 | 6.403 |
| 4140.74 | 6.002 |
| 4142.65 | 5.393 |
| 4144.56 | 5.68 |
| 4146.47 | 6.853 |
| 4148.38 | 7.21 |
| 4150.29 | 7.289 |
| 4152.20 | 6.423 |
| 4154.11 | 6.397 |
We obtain 1.2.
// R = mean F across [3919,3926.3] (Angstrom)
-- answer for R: 6.21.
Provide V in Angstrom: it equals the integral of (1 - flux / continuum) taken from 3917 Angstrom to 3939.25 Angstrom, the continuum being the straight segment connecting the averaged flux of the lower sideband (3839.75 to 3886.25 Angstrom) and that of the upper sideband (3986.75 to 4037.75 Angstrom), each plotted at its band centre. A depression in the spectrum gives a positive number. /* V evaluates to 2.5 Angstrom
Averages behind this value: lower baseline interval 6.08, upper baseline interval 6.85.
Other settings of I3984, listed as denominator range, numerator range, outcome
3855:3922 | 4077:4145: 1.14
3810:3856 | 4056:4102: 1.33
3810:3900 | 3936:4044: 1.22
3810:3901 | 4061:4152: 1.27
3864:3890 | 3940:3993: 1.05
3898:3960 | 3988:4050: 1.18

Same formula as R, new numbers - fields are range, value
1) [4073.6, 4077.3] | 6.52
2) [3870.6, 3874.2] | 5.92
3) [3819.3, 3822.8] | 5.36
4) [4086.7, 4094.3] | 6.39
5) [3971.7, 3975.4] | 5.04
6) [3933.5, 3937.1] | 5.37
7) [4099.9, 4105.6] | 6.19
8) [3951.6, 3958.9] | 6.4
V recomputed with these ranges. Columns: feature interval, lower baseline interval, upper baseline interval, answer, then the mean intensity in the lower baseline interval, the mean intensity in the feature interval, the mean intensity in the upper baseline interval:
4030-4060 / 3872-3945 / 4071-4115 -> -2.8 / 5.82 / 6.64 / 6.17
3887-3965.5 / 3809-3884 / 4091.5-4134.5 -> -1.6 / 5.69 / 5.91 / 6.05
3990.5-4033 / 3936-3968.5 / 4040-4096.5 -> -4.6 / 5.94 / 6.86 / 6.44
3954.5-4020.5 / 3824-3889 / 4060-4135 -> -2.9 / 5.71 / 6.25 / 6.21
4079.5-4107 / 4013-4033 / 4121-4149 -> 1.6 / 6.85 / 6.07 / 6.18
